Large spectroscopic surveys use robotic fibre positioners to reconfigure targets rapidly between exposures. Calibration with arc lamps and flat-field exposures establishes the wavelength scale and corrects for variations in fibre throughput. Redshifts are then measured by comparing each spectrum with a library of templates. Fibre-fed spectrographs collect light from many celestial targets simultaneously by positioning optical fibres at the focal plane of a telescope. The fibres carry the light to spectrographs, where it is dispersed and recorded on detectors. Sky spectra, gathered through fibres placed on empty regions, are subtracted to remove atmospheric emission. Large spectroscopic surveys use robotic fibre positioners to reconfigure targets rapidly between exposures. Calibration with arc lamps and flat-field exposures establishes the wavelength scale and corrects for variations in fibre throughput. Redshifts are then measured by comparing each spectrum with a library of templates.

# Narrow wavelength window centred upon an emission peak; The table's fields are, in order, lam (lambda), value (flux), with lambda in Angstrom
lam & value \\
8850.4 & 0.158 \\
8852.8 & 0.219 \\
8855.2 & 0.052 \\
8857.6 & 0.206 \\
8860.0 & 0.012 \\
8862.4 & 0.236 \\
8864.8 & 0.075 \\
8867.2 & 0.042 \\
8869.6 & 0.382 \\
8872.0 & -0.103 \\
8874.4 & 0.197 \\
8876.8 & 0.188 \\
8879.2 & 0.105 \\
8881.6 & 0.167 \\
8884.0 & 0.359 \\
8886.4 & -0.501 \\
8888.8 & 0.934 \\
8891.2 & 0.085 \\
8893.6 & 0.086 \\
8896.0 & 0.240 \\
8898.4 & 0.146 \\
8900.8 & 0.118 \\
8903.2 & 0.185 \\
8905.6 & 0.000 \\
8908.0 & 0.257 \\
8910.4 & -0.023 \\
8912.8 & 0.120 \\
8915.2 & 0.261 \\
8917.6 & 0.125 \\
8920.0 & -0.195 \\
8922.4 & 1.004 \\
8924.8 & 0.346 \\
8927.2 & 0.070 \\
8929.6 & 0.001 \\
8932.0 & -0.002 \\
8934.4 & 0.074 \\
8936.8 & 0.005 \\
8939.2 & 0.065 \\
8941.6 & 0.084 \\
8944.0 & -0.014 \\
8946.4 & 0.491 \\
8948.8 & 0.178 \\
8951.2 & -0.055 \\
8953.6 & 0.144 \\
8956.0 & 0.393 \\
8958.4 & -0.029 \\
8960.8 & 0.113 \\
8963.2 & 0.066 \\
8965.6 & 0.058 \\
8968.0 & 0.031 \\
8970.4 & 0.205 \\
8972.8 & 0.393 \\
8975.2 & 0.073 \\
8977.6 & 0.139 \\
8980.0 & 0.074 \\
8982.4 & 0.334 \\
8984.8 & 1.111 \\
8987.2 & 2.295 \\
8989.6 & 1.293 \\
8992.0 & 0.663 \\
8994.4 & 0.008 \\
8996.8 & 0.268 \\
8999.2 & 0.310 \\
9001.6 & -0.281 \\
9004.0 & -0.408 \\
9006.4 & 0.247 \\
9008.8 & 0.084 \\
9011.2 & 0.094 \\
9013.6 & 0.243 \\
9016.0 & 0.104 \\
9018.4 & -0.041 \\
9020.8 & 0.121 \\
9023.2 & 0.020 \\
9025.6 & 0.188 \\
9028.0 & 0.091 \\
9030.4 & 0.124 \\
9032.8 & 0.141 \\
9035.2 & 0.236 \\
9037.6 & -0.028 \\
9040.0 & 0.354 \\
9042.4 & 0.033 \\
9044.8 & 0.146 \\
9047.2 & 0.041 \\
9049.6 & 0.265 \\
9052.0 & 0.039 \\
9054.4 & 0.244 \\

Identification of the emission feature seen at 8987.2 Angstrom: H-beta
